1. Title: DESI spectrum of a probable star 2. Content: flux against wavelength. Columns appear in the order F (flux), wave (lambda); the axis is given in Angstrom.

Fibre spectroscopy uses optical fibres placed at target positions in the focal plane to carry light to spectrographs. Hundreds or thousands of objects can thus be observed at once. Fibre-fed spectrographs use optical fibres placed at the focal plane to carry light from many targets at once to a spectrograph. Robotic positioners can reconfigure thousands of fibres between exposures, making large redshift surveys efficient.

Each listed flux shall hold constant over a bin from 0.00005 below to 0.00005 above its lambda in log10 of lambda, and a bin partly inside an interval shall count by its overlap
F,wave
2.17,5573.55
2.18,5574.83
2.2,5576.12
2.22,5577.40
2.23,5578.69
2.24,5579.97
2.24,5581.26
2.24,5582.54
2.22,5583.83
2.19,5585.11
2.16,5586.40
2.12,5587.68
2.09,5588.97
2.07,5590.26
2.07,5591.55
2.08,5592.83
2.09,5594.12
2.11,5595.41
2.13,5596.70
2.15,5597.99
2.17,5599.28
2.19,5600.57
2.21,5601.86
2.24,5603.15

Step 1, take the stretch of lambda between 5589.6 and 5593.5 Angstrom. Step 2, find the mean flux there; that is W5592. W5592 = 2.07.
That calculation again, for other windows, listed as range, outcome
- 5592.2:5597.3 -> 2.1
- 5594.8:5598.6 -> 2.13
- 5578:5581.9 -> 2.23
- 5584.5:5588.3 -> 2.16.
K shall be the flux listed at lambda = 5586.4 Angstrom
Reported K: 2.16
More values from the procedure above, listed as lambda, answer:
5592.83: 2.08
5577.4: 2.22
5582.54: 2.24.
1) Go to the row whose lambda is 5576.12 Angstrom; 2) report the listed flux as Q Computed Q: 2.2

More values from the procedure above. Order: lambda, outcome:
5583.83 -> 2.22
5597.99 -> 2.15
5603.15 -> 2.24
